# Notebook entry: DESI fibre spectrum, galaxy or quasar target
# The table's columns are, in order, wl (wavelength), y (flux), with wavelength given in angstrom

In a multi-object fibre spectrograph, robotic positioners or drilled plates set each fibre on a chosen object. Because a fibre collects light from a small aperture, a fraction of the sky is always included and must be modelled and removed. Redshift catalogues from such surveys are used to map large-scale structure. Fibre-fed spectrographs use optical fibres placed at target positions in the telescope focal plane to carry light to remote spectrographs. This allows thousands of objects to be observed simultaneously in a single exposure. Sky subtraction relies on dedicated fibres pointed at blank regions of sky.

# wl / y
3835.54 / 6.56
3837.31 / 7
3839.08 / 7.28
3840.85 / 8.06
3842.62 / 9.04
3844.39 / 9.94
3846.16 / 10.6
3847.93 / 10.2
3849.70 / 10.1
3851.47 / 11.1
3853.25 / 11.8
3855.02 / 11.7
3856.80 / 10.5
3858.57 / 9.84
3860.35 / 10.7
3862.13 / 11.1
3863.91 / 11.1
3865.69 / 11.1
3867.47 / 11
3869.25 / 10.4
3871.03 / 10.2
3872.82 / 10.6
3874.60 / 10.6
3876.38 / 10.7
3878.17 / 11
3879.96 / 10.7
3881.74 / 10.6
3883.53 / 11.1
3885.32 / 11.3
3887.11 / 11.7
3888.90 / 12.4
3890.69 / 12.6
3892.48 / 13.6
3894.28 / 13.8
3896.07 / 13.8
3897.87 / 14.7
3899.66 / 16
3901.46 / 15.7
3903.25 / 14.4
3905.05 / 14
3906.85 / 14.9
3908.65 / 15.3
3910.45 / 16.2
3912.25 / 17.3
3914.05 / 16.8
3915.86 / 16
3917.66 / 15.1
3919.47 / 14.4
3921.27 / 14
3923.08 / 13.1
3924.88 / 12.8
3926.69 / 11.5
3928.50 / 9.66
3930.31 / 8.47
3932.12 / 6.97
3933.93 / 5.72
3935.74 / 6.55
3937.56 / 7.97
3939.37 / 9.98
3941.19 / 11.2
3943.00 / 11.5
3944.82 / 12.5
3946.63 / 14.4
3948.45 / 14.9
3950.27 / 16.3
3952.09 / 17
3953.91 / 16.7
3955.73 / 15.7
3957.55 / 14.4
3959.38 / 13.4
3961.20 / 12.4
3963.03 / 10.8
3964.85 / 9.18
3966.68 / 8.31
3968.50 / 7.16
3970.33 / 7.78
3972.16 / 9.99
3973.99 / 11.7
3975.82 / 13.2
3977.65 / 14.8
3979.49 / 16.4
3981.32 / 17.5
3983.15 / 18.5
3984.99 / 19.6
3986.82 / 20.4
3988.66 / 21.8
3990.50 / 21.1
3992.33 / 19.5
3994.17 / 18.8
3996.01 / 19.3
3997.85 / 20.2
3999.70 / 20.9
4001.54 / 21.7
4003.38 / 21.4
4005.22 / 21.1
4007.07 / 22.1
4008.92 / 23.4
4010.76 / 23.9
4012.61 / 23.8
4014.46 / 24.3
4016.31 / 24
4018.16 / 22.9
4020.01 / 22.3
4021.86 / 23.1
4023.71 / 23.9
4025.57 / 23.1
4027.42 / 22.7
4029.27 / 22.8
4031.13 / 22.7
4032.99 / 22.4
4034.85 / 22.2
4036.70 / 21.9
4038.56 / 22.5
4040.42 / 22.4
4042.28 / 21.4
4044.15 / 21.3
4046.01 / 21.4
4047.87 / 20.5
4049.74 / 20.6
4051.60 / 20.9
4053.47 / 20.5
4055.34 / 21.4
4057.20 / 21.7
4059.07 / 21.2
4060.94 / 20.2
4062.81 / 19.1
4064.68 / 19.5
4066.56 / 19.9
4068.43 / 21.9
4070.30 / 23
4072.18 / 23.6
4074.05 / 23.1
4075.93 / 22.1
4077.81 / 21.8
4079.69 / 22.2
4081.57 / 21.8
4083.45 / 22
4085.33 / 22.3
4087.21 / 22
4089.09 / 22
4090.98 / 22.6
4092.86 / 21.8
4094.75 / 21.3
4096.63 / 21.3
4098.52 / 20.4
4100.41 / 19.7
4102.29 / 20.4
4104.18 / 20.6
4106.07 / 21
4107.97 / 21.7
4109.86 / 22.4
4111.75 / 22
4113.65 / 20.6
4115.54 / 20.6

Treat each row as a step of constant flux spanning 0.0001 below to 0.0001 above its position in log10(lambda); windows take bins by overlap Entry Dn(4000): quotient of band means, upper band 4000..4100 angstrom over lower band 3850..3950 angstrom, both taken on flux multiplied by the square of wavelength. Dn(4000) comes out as 1.95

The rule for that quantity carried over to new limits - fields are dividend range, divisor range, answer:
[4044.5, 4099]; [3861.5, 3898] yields 2.04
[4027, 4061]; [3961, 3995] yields 1.52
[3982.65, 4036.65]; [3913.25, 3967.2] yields 1.85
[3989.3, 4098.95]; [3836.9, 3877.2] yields 2.34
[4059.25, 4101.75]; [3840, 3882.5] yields 2.28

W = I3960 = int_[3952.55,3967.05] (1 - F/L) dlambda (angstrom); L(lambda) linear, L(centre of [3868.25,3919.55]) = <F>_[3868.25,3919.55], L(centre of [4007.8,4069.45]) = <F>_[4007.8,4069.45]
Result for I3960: 3.6 angstrom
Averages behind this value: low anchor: 13.3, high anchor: 22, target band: 12.9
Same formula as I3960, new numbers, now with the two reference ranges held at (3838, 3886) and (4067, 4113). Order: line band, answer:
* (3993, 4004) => -1.99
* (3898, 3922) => -4.81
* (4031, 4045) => -2.11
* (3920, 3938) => 5.10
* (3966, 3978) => 4.28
